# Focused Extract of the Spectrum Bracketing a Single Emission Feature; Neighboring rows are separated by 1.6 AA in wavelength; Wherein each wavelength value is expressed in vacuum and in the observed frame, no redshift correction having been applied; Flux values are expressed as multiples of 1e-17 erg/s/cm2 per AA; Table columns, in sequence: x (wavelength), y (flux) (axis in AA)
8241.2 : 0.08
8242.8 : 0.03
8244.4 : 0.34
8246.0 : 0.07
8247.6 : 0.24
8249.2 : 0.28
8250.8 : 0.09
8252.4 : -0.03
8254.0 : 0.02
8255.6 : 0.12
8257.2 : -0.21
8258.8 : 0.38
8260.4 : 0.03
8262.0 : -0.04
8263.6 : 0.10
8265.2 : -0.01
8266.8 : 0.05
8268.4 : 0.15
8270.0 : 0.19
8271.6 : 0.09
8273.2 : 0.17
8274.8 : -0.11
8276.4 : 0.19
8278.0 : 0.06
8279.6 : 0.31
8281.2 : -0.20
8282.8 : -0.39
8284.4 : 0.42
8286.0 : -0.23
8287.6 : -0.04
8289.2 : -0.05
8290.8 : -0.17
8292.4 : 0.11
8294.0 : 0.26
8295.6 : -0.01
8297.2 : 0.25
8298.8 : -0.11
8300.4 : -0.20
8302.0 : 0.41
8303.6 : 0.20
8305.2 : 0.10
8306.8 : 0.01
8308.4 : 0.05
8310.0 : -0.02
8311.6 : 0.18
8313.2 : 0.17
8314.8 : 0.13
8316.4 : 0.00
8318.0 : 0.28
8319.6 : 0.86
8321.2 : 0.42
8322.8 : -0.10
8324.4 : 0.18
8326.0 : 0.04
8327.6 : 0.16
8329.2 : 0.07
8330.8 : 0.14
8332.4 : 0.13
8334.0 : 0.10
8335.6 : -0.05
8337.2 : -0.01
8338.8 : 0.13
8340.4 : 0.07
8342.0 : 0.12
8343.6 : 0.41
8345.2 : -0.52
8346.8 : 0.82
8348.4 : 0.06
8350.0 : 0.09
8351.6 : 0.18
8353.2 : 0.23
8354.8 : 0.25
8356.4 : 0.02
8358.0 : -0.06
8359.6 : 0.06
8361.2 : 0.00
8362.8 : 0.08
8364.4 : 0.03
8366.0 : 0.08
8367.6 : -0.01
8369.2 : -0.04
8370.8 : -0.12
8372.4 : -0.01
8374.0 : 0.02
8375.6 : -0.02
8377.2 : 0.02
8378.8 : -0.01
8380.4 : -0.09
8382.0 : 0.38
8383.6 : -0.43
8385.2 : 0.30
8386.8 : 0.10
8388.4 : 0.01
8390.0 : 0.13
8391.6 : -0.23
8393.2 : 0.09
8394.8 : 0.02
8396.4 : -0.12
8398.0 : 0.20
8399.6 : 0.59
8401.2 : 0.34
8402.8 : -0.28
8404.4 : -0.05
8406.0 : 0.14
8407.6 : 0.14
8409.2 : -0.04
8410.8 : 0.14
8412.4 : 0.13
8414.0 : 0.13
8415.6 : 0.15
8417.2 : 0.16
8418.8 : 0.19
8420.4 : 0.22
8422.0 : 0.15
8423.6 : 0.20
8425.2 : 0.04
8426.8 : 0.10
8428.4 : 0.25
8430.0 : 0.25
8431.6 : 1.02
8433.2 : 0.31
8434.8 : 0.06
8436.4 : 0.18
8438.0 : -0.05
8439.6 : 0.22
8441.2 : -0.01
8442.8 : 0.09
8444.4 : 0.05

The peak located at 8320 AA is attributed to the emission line H-gamma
